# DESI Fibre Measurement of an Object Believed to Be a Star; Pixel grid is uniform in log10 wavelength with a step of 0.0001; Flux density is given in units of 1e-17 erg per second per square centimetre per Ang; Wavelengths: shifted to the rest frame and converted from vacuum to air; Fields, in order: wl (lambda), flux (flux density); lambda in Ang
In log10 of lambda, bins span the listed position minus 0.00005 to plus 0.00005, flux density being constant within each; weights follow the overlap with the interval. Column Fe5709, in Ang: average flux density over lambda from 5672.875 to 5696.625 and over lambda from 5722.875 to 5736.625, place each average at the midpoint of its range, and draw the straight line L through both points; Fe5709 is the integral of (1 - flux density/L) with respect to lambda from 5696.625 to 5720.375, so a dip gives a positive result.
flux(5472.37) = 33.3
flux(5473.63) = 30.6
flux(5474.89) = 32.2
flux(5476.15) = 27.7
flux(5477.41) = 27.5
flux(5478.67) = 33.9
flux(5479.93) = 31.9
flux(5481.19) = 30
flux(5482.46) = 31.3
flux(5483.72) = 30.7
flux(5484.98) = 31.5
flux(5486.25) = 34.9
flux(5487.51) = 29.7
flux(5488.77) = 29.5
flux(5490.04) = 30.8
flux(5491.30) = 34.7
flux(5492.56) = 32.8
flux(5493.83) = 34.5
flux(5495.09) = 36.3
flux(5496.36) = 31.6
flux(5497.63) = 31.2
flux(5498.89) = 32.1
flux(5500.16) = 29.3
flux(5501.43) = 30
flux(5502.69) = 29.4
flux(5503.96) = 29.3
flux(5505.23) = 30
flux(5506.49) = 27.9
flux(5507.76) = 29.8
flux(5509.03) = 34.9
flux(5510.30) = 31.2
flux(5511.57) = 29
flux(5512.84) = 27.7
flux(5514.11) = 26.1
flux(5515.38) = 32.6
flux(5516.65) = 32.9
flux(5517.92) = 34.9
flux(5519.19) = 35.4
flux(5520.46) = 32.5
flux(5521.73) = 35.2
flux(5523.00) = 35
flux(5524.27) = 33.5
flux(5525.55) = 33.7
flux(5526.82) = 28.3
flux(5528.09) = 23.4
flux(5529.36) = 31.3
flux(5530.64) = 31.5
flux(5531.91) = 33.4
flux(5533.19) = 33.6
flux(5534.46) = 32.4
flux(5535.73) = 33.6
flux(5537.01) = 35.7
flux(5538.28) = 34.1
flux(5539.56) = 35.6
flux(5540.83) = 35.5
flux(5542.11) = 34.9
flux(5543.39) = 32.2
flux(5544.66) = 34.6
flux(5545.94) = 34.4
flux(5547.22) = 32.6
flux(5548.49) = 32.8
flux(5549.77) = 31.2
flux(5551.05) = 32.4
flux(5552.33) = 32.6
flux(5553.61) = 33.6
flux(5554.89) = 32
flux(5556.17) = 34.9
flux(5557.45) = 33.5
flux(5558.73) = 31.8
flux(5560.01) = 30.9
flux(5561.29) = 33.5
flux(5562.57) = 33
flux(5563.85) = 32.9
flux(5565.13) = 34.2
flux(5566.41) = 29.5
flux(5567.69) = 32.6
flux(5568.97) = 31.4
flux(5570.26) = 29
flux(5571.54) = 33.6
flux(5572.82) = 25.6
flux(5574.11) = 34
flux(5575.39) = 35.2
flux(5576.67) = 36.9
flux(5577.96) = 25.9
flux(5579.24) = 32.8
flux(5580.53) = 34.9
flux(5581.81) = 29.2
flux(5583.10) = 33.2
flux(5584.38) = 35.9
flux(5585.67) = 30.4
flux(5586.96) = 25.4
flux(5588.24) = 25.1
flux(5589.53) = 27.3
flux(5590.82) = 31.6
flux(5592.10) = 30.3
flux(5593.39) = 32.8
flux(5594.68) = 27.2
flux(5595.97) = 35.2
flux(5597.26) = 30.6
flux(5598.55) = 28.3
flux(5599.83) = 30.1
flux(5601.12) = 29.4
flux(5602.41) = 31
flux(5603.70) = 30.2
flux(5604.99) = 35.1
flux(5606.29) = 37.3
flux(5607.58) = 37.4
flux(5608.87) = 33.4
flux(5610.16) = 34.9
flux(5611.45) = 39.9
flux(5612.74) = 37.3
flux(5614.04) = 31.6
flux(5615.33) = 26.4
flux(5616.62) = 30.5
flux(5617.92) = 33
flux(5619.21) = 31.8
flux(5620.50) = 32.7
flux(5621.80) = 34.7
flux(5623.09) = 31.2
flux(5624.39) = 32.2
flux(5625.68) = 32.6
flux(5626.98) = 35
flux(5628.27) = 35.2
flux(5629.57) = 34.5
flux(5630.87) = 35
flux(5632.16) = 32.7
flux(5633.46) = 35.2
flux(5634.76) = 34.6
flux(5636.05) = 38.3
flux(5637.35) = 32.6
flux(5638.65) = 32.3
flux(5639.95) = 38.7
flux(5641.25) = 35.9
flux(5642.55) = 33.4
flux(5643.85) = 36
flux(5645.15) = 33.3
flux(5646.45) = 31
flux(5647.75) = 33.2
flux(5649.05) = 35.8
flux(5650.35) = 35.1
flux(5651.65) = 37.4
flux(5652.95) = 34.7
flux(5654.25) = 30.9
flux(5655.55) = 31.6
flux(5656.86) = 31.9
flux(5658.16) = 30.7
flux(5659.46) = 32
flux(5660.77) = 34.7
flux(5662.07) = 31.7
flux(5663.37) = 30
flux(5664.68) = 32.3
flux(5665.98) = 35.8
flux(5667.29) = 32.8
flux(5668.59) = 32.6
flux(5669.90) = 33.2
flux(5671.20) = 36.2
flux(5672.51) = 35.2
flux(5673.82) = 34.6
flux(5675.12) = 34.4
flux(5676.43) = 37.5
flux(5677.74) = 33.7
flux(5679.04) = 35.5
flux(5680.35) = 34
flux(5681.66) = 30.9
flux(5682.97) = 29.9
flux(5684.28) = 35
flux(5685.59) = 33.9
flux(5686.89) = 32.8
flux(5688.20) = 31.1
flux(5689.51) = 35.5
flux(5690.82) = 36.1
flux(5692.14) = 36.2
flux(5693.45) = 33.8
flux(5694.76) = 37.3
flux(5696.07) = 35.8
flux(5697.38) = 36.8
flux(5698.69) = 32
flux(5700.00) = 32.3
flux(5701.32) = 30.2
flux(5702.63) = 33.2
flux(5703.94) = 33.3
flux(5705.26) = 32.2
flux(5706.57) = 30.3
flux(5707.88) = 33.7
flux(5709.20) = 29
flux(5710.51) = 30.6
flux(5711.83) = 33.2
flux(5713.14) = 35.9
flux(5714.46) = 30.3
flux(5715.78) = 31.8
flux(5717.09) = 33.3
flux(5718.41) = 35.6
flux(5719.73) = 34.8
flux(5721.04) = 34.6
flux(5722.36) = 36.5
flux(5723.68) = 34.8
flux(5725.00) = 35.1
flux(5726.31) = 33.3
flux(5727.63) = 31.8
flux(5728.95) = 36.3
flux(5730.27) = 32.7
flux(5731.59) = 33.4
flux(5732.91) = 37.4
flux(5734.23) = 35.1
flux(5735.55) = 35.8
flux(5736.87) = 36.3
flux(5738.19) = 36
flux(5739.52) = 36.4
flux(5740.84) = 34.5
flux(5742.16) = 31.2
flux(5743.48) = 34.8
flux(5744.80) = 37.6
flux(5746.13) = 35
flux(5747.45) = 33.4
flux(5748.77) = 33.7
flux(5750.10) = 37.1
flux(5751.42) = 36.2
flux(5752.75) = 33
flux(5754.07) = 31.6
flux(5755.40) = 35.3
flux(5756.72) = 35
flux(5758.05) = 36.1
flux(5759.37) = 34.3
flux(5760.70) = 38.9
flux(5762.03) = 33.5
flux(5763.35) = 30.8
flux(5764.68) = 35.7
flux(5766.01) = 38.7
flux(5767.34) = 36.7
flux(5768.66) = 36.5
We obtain 1.2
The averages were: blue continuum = 34.3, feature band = 32.7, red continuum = 34.6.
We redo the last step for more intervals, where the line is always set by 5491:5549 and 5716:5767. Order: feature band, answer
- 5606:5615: -0.6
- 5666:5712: 0.9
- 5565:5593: 1.6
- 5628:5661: -0.4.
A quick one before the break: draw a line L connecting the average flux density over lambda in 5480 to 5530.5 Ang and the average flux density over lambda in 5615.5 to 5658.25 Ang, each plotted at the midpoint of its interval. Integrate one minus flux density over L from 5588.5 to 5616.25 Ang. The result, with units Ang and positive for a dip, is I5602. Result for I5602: 0.8 Ang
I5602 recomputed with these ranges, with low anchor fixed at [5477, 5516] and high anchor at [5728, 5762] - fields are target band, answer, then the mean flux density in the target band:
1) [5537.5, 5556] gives -1.0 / 33.5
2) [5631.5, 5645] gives -0.6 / 34.9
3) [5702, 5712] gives 0.7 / 31.9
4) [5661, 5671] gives 0.3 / 32.9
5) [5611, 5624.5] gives 0.1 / 32.8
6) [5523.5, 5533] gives 0.2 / 30.9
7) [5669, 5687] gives -0.1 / 34.1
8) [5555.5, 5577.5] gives -0.2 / 32.4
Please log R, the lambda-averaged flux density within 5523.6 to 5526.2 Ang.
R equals 33.5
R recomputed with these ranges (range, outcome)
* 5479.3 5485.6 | 31.1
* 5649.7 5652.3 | 36.3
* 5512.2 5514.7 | 26.9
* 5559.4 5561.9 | 32.2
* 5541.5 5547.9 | 33.8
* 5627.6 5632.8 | 34.4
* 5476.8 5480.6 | 31.1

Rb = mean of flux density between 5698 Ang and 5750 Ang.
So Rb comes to 33.8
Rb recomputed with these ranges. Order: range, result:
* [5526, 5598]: 32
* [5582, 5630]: 32.1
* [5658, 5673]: 33.2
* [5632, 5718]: 33.6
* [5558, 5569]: 32.3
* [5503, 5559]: 32.3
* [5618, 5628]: 33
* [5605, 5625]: 33.7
